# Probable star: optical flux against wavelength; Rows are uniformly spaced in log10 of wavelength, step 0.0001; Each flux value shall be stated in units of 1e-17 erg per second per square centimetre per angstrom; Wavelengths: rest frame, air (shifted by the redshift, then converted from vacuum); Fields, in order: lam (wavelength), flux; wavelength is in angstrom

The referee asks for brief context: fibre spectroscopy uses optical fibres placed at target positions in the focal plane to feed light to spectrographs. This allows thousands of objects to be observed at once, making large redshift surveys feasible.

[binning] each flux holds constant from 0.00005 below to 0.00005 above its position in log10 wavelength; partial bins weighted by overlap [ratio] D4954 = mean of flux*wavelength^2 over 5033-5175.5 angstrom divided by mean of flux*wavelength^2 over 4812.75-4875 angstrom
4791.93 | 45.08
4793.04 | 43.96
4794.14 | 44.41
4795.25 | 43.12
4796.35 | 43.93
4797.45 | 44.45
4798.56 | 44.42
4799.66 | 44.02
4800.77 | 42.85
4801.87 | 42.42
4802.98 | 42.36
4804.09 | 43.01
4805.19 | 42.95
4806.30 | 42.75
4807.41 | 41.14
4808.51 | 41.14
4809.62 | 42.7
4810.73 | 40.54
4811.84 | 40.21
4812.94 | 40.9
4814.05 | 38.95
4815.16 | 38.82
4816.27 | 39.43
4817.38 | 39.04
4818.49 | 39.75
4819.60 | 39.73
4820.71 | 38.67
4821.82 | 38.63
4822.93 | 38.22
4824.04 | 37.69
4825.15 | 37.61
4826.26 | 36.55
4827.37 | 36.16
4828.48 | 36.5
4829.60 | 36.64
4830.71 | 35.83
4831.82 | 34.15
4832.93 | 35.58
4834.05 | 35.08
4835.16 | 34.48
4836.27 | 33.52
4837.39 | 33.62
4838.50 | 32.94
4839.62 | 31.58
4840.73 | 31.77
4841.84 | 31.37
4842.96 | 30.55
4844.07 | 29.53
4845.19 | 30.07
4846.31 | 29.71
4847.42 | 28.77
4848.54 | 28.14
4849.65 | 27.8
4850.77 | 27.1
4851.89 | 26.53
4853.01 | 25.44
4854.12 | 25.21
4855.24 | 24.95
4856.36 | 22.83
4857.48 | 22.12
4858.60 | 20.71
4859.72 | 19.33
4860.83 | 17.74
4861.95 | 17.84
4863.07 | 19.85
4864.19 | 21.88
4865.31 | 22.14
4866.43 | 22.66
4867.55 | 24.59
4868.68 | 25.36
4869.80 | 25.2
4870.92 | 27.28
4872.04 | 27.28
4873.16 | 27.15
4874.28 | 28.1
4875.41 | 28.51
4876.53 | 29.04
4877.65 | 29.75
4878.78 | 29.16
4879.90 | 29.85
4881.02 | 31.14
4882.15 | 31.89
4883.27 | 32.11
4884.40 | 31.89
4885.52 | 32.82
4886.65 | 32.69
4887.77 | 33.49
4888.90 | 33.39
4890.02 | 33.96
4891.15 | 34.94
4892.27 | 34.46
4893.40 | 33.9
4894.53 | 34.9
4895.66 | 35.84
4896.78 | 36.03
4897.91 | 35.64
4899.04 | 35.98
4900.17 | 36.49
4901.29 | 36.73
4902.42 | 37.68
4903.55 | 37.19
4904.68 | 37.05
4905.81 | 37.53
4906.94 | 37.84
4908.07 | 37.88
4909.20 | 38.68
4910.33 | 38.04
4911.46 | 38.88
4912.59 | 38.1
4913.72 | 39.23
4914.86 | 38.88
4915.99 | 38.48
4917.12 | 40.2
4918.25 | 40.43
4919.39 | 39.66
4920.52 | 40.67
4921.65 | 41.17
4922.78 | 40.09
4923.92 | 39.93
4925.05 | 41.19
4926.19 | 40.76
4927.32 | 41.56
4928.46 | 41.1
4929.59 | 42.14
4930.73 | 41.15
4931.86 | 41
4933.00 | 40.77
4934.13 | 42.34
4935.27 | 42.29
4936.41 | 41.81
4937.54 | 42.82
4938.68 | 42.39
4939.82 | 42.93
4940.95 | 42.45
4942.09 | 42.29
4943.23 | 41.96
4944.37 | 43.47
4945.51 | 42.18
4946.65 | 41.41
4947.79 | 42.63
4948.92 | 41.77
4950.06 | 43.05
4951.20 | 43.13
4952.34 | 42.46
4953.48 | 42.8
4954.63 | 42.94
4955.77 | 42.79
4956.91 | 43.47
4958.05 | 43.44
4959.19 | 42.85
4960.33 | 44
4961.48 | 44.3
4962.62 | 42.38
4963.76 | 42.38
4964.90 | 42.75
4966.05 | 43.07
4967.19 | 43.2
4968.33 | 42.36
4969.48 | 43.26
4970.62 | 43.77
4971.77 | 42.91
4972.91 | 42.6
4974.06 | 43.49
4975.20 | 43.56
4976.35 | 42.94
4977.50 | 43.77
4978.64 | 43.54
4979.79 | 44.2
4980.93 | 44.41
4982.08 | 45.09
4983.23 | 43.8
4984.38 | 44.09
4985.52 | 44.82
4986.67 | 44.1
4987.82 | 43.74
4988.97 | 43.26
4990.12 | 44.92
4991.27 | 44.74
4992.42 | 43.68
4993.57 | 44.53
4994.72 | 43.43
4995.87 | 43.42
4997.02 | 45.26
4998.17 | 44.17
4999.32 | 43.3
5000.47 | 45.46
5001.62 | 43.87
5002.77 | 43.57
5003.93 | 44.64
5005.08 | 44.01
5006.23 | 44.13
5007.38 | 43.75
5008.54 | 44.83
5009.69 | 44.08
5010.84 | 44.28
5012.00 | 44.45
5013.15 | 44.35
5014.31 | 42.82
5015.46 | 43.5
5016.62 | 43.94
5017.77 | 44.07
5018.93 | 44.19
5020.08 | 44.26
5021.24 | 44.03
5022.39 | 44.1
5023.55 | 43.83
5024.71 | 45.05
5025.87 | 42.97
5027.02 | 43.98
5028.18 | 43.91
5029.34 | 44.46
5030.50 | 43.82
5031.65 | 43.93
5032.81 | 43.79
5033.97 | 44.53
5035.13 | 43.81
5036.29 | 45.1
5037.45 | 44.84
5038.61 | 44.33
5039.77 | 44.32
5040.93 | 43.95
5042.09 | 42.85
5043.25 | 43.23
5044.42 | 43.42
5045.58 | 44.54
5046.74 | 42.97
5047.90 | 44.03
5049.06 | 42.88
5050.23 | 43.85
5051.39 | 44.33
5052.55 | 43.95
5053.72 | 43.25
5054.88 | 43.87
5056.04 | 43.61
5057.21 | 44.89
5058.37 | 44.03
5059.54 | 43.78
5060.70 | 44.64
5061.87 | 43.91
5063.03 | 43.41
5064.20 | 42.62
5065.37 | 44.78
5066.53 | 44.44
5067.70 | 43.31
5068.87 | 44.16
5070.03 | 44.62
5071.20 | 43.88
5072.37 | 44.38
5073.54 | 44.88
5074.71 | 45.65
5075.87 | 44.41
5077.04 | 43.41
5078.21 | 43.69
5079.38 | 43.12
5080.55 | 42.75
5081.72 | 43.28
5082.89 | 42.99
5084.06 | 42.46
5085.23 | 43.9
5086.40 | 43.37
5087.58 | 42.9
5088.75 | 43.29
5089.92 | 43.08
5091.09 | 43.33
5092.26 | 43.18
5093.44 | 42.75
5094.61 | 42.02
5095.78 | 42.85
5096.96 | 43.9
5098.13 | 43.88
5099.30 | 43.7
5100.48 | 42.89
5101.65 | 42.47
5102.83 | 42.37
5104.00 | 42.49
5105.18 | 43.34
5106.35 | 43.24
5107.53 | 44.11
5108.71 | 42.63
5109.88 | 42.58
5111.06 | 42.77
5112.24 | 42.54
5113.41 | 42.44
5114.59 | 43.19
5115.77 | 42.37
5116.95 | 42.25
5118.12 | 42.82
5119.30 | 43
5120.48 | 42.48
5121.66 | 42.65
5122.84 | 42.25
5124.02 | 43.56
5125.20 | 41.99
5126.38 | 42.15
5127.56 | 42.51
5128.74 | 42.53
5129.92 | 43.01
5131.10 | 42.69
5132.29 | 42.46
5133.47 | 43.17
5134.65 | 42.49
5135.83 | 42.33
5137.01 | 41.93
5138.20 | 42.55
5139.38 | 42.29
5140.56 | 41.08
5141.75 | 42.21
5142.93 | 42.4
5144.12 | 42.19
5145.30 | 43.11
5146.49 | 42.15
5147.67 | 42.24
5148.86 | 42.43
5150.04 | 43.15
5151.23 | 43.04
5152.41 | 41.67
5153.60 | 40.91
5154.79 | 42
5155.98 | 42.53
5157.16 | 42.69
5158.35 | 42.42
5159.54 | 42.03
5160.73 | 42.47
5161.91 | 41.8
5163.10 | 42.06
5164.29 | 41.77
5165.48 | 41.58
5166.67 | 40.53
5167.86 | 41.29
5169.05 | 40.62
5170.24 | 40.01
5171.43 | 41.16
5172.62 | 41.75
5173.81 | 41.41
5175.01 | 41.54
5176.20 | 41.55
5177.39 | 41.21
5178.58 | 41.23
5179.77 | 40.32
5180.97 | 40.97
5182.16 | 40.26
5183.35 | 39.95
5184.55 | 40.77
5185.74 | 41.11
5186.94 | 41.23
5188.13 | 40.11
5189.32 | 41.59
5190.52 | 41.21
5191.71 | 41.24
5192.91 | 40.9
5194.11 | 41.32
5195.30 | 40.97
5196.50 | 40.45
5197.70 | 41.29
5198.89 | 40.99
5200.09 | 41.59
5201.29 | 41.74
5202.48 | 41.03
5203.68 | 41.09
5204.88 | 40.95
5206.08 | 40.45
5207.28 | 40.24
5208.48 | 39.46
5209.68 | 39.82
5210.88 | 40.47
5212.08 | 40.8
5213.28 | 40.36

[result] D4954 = 1.6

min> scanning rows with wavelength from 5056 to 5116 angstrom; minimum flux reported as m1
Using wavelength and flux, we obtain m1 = 42.02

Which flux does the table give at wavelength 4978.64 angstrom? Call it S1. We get 43.54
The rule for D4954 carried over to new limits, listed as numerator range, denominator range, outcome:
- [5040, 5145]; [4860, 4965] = 1.27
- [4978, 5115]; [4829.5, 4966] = 1.32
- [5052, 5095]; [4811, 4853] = 1.39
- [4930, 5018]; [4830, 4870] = 1.66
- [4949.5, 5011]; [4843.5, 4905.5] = 1.56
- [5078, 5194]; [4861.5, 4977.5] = 1.22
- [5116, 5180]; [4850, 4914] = 1.54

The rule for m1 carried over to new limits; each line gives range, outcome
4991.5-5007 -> 43.3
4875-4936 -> 28.51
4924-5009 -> 40.76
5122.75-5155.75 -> 40.91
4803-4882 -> 17.74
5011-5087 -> 42.46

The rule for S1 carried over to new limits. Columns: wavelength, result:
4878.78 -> 29.16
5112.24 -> 42.54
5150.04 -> 43.15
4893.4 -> 33.9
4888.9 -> 33.39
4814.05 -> 38.95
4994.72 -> 43.43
